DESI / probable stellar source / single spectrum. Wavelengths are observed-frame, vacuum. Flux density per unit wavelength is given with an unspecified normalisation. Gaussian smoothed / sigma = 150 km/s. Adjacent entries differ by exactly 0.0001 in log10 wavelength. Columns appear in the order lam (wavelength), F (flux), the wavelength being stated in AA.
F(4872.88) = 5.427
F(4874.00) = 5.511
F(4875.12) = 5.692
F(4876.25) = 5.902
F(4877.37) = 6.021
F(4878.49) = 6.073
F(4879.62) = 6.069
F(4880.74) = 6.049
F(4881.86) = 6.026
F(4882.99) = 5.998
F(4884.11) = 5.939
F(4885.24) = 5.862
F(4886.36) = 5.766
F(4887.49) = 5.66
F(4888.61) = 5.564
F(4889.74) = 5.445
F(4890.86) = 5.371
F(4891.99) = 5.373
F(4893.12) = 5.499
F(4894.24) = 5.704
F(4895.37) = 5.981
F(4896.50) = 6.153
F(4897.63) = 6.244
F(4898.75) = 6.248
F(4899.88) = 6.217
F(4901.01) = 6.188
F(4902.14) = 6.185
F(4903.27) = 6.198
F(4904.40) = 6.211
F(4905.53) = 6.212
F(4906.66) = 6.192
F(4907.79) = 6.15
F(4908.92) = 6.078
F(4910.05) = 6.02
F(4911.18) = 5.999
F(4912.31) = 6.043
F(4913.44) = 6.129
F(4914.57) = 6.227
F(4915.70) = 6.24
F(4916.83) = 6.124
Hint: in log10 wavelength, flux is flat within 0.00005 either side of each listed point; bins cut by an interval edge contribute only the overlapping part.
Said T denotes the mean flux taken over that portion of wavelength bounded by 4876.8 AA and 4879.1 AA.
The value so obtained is 6.05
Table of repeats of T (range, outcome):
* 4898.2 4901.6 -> 6.21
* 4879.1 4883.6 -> 6.04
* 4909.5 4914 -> 6.05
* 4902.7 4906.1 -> 6.2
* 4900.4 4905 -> 6.19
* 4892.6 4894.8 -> 5.62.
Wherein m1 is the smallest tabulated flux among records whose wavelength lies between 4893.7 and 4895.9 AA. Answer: 5.704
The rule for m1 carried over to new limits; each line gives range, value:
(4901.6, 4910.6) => 6.02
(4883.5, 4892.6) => 5.371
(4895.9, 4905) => 6.153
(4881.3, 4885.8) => 5.862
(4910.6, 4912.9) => 5.999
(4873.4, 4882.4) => 5.511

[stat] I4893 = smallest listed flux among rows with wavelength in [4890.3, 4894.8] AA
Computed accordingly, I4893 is 5.371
